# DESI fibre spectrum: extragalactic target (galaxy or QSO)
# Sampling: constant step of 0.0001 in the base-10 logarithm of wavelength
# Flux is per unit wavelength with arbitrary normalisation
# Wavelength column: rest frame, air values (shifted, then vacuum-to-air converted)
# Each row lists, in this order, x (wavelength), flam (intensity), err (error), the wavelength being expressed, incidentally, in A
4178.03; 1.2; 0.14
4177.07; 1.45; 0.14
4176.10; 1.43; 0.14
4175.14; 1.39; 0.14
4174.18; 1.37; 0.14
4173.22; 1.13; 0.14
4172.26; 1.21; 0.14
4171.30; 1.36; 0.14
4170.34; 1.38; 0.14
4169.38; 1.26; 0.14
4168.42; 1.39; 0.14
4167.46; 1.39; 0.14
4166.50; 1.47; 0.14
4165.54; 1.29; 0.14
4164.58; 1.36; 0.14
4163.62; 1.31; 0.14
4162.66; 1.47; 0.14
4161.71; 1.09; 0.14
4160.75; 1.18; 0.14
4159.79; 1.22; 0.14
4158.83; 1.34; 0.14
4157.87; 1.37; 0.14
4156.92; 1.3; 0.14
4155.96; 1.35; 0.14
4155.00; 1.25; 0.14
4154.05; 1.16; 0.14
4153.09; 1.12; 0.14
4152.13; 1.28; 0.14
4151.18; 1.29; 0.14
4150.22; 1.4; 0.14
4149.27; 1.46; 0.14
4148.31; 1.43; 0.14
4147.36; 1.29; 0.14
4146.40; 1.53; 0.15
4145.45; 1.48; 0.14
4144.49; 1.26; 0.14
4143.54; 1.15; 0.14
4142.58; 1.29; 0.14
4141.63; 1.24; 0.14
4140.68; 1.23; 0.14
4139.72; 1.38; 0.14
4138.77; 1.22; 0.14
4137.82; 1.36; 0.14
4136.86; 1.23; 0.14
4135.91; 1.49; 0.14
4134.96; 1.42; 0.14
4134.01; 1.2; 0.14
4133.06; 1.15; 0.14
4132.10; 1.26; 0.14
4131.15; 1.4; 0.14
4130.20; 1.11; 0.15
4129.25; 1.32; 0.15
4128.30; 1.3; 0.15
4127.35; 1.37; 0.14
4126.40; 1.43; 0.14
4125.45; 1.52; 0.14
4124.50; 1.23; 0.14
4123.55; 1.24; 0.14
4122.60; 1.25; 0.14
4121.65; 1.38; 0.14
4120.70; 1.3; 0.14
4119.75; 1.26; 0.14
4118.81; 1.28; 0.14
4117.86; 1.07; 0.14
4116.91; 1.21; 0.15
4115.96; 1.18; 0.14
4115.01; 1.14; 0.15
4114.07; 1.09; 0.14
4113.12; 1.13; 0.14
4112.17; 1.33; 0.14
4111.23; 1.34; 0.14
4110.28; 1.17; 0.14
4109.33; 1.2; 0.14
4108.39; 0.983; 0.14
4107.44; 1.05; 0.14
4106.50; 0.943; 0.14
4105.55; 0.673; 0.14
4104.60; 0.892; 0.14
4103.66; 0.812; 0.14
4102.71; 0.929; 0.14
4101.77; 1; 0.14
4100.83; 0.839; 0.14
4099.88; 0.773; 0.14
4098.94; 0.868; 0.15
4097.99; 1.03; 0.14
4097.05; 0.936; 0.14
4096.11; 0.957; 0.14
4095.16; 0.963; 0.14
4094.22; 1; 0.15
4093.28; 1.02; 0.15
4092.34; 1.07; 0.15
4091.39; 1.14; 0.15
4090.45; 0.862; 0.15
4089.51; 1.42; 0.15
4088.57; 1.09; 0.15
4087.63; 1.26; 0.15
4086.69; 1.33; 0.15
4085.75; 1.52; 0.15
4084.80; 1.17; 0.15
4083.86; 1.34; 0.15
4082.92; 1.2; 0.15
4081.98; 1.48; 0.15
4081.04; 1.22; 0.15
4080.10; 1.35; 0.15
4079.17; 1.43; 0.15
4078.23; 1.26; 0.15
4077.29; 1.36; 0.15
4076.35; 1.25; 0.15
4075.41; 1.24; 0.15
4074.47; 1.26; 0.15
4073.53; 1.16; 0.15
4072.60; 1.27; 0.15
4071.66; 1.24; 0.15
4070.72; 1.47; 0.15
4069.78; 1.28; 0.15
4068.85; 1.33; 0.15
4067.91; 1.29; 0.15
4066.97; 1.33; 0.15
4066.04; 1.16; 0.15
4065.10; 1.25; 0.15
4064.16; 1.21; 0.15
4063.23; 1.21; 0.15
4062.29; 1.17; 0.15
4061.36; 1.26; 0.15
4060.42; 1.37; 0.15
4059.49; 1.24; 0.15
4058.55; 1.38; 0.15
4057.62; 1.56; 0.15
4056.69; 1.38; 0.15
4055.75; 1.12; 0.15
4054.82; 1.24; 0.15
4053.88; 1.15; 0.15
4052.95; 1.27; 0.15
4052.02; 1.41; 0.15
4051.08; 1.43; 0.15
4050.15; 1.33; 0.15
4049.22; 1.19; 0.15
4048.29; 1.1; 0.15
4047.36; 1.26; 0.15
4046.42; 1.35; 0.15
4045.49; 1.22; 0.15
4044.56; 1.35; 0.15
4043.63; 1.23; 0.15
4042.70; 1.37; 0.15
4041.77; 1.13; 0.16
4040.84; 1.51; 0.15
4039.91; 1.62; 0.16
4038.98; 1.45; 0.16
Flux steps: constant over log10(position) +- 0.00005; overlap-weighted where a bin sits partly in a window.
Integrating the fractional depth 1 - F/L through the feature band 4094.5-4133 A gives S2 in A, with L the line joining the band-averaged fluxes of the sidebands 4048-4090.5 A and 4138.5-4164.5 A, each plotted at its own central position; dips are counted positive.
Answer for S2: 4.9 A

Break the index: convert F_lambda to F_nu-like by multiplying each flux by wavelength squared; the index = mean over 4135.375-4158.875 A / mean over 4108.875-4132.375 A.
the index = 1.06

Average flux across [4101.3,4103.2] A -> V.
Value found 0.964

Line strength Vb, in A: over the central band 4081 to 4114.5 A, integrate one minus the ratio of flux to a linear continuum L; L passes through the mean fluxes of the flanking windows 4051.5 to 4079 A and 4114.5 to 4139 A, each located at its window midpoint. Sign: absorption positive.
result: 5.21 A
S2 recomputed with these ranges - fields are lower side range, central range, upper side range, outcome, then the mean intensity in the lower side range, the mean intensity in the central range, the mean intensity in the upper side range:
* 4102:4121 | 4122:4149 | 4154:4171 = -2.6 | 1.1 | 1.31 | 1.31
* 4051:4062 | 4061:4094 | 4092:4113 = -2.5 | 1.31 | 1.25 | 0.992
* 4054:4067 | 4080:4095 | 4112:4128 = 0.7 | 1.27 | 1.21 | 1.26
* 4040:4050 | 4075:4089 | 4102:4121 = -1.4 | 1.29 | 1.3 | 1.1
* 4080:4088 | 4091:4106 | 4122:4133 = 4.4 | 1.32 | 0.93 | 1.31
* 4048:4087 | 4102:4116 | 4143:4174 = 2.7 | 1.29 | 1.05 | 1.31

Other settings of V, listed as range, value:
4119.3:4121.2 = 1.28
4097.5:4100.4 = 0.888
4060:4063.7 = 1.25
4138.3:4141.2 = 1.28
